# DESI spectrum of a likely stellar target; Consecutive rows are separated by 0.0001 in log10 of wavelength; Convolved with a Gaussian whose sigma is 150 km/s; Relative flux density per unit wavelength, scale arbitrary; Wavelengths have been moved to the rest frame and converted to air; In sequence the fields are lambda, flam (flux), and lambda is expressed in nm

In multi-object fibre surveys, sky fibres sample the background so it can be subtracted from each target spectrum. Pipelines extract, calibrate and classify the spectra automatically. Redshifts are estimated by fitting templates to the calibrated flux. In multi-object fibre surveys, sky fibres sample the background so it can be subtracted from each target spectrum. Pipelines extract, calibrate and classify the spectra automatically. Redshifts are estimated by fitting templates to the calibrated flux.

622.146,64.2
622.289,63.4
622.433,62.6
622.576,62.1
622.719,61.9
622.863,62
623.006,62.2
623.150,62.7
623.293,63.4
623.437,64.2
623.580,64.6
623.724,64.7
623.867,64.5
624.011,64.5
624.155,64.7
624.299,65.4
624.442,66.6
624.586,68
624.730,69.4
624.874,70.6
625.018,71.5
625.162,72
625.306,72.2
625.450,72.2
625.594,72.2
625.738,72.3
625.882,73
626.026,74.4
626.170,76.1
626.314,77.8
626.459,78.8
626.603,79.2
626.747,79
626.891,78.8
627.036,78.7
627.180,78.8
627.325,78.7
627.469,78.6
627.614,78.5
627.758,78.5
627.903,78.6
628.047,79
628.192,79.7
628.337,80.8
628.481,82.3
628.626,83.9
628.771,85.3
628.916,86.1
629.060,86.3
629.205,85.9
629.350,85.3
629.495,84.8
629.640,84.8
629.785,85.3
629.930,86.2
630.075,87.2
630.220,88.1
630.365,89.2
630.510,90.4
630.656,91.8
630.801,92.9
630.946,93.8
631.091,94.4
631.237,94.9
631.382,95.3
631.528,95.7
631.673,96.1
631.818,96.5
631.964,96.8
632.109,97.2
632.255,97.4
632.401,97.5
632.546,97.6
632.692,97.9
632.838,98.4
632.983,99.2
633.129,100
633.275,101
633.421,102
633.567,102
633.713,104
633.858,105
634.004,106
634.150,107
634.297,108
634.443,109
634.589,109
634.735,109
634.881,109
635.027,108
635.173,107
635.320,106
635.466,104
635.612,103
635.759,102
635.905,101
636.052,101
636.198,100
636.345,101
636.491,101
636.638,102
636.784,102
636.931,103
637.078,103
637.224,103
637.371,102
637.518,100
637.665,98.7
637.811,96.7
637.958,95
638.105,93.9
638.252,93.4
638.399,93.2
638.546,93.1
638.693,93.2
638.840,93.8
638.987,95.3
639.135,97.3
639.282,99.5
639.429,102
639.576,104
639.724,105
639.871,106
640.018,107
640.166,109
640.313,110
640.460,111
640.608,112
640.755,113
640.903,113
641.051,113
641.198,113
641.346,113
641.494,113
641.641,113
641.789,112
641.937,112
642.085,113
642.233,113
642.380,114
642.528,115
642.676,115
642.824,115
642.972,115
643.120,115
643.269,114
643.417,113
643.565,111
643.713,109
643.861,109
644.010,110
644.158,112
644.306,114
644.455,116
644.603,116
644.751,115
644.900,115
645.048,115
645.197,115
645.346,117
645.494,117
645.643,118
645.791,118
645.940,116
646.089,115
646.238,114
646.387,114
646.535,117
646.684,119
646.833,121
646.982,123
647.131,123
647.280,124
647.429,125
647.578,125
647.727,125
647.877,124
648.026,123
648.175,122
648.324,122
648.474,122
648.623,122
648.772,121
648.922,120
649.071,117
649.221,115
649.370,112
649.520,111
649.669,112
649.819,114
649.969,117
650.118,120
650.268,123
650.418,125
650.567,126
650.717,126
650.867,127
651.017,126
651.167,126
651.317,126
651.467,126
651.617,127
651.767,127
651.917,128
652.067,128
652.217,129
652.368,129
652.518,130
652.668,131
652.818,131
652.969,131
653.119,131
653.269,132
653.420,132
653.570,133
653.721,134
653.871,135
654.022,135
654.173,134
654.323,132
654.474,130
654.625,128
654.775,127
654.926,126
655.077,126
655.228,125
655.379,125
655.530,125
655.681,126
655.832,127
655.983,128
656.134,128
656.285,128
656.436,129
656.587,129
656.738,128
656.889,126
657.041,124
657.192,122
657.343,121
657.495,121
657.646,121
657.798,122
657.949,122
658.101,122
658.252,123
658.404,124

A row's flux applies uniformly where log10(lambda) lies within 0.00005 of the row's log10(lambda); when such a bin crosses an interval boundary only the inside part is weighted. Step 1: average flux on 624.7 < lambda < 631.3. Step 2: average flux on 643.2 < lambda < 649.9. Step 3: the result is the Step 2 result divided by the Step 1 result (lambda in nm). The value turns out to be 1.44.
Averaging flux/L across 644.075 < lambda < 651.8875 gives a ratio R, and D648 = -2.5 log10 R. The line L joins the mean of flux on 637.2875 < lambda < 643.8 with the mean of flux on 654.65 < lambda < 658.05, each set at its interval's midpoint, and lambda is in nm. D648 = -0.041 mag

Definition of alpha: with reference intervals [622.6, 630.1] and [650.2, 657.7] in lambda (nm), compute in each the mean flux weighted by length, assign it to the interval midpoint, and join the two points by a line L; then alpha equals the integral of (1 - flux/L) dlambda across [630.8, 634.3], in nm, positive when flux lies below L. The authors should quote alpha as -0.49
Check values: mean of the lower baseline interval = 74.9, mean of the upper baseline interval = 128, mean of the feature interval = 99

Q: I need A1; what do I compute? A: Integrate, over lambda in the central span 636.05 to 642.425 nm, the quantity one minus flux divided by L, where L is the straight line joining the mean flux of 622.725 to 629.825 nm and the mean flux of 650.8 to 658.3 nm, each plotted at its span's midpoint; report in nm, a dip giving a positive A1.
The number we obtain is -0.332 nm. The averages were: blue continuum 74.7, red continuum 128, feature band 104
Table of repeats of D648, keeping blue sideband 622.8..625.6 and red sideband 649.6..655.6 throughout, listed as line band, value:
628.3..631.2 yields -0.11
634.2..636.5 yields -0.16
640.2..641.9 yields -0.10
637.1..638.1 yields -0.04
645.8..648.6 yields -0.04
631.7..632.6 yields -0.16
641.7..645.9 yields -0.05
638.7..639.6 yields 0.01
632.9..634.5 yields -0.19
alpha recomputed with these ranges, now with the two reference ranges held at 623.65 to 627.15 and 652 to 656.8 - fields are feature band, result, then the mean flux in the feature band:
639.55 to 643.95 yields -0.311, 112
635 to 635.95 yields -0.128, 104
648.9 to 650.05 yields 0.049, 115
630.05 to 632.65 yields -0.322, 94.2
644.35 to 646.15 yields -0.077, 116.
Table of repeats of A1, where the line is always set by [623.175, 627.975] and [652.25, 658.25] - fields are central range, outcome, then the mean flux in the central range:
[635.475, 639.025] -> -0.18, 98.9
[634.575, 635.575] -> -0.19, 107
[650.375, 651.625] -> -0.07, 126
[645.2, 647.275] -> -0.13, 118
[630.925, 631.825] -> -0.13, 95.3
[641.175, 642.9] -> -0.17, 113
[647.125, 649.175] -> -0.14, 122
